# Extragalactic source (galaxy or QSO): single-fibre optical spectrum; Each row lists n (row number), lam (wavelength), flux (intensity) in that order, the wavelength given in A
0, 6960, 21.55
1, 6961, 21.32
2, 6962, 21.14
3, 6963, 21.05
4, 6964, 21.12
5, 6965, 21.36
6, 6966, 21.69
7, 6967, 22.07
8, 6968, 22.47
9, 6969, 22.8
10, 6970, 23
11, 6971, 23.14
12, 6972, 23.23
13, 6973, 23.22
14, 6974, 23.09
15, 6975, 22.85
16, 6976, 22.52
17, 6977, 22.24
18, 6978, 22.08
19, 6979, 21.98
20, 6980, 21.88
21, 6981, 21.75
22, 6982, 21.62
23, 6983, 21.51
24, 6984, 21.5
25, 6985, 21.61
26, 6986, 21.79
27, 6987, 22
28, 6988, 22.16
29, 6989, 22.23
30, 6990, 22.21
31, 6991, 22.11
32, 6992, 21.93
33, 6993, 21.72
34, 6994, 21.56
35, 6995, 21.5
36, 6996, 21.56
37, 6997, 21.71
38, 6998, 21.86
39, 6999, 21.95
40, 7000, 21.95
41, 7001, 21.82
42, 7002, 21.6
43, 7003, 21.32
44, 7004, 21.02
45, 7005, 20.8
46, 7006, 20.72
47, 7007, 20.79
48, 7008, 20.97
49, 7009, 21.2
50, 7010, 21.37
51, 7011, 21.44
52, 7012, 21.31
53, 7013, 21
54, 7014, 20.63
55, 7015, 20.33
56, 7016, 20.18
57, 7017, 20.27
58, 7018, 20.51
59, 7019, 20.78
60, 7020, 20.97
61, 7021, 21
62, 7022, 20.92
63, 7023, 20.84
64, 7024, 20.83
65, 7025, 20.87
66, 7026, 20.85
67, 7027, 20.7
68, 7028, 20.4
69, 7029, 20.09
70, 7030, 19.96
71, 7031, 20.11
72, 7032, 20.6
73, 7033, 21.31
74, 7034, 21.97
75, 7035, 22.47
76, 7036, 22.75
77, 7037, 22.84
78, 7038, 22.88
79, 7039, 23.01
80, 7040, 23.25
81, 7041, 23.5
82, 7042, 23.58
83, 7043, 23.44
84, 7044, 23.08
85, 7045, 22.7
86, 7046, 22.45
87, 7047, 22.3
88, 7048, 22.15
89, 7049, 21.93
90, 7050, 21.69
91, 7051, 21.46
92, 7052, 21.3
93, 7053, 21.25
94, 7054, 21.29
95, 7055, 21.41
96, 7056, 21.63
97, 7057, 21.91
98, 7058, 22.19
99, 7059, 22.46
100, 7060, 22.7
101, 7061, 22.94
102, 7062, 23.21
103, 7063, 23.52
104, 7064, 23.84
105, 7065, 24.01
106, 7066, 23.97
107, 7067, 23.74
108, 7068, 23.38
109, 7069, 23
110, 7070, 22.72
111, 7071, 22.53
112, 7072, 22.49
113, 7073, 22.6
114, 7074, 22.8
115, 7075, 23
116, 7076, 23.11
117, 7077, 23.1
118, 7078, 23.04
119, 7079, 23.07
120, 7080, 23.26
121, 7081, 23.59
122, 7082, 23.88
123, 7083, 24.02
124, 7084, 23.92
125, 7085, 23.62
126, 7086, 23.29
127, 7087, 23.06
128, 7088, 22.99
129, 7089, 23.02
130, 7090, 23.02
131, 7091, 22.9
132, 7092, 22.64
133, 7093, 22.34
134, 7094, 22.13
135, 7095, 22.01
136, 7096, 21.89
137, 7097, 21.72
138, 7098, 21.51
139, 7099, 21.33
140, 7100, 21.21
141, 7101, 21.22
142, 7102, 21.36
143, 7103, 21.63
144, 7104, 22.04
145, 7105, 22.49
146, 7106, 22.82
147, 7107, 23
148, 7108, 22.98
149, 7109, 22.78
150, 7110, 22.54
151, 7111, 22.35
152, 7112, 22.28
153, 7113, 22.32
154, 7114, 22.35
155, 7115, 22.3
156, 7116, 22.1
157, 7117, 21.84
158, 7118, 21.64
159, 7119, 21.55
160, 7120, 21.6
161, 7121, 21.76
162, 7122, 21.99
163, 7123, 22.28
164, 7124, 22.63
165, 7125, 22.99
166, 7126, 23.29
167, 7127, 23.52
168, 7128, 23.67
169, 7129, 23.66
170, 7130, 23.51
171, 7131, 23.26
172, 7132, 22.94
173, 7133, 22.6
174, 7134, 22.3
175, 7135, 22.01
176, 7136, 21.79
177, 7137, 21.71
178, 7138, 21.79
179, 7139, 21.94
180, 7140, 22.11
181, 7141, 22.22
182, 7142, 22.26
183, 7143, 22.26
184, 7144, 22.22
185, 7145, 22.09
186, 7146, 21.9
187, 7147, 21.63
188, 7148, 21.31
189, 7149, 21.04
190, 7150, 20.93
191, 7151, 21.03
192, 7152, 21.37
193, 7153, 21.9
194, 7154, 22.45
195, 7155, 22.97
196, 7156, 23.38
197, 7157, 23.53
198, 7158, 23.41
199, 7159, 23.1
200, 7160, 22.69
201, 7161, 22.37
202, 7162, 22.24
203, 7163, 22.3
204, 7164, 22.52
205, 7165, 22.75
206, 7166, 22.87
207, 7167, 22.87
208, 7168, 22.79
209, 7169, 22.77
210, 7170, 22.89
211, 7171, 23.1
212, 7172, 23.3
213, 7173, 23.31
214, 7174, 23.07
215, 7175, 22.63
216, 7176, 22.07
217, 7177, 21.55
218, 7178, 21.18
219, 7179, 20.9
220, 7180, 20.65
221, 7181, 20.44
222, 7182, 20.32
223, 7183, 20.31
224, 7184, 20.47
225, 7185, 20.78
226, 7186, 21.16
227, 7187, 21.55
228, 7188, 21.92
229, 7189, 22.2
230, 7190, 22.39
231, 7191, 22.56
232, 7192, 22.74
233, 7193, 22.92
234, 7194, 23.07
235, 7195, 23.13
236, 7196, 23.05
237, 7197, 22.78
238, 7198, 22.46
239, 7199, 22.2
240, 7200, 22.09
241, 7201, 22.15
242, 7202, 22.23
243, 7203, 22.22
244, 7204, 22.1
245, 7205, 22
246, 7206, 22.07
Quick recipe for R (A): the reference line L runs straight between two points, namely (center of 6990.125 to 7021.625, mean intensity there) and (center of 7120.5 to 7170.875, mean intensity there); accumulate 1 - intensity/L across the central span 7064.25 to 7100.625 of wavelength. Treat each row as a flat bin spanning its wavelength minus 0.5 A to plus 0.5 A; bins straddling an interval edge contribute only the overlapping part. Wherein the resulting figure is -1.7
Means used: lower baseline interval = 21.2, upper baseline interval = 22.4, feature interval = 22.9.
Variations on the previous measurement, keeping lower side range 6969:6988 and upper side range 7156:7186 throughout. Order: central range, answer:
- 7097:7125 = 0.2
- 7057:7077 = -0.7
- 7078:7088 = -0.6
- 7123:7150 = -0.2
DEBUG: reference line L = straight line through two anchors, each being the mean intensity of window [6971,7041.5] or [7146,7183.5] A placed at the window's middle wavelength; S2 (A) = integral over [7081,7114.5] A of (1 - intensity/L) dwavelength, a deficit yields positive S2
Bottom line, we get -0.9 A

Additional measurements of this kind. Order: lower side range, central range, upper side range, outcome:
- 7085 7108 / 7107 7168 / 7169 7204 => -0.50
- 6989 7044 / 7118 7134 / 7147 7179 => -0.39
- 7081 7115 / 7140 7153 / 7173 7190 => 0.10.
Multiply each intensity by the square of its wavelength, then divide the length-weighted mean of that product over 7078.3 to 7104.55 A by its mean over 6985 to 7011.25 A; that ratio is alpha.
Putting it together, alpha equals 1.07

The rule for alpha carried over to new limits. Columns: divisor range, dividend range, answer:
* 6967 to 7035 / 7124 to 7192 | 1.08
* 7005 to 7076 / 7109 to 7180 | 1.05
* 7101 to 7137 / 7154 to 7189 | 1.00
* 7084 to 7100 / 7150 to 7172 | 1.02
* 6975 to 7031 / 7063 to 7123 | 1.09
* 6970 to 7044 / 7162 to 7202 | 1.08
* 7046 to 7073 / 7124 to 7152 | 1.01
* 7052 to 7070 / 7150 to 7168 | 1.02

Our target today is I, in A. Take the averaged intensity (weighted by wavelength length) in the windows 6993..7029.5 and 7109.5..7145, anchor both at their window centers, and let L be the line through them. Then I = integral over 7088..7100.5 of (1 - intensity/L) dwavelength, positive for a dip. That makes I -0.10 A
